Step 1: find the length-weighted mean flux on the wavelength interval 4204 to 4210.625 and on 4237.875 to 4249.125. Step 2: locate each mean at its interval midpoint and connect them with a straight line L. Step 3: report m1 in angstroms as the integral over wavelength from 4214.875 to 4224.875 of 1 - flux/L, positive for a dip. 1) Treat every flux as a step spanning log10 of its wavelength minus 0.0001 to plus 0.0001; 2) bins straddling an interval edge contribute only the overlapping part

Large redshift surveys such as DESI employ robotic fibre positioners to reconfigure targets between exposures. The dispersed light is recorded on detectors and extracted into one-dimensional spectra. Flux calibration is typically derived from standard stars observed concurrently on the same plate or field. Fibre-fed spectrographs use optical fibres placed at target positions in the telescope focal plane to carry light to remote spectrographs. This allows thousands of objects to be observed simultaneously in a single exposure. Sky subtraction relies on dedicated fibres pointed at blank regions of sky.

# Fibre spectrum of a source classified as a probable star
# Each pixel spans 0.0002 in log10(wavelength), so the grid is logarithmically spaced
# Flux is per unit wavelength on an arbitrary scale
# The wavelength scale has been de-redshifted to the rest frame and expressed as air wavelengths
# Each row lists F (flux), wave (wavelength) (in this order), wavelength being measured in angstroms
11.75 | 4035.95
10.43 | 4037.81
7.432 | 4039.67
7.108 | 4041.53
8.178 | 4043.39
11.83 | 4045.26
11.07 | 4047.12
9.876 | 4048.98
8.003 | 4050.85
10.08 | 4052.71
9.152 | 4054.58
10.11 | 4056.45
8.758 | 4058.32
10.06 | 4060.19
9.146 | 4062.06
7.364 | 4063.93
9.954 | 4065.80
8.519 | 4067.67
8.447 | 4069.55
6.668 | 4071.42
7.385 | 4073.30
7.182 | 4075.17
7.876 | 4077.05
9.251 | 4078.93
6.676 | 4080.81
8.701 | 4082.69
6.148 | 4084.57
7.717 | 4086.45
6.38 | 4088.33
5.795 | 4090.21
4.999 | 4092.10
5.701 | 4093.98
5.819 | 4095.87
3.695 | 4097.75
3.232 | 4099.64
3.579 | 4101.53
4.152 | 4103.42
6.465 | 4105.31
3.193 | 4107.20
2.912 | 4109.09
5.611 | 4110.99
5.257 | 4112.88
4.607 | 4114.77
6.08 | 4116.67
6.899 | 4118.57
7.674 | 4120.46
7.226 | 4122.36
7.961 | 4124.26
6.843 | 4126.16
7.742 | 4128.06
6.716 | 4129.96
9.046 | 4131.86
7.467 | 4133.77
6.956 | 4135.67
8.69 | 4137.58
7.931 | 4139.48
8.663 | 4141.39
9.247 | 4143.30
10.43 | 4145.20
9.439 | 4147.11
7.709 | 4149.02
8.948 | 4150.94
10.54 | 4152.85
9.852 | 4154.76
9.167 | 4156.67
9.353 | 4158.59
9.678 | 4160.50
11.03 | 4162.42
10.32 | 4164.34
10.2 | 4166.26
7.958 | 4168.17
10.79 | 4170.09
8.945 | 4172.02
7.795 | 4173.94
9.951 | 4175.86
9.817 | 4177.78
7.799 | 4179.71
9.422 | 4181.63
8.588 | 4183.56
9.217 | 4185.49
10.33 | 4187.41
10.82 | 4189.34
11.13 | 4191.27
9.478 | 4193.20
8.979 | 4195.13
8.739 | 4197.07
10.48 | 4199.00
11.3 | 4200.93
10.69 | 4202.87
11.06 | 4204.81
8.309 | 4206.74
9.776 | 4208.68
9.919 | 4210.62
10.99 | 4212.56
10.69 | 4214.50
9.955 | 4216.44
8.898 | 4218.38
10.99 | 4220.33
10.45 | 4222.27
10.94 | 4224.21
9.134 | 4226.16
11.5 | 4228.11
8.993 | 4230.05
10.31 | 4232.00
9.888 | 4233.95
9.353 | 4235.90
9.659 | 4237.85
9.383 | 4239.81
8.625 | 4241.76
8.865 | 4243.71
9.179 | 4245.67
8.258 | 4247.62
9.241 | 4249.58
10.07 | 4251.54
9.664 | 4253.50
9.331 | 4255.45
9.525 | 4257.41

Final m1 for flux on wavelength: -0.85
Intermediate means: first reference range 9.72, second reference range 8.94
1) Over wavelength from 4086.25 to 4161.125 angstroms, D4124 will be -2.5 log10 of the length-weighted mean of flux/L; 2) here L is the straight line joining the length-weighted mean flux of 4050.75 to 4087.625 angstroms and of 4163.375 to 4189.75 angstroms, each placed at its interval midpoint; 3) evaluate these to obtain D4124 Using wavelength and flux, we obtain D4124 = 0.27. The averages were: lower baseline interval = 8.35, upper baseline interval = 9.4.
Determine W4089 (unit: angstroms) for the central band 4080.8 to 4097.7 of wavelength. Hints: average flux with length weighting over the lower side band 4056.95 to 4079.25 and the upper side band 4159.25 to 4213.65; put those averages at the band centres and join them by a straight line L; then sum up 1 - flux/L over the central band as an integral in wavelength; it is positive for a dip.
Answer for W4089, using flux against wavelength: 4.6 angstroms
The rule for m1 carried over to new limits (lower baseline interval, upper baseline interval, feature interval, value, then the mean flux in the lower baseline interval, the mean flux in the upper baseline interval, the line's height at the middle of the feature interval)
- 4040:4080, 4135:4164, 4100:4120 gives 9.18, 8.83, 9.22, 9.05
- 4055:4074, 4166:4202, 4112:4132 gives 4.98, 8.67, 9.56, 9.1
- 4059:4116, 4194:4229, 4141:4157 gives -2.12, 6.42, 10.1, 8.27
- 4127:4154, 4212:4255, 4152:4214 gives -4.60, 8.54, 9.76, 9.1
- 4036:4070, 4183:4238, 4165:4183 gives 1.22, 9.27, 10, 9.86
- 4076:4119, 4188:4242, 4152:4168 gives -3.86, 5.67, 10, 7.99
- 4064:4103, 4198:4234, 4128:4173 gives -3.07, 6.66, 10.2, 8.47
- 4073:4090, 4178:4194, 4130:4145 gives 0.52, 7.41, 9.61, 8.59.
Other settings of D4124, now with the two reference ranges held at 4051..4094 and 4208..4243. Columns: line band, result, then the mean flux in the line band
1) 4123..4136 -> 0.15 mag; 7.55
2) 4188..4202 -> -0.06 mag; 10.1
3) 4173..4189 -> 0.02 mag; 9.19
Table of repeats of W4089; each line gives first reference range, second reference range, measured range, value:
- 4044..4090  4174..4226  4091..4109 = 8.94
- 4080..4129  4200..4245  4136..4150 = -3.16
